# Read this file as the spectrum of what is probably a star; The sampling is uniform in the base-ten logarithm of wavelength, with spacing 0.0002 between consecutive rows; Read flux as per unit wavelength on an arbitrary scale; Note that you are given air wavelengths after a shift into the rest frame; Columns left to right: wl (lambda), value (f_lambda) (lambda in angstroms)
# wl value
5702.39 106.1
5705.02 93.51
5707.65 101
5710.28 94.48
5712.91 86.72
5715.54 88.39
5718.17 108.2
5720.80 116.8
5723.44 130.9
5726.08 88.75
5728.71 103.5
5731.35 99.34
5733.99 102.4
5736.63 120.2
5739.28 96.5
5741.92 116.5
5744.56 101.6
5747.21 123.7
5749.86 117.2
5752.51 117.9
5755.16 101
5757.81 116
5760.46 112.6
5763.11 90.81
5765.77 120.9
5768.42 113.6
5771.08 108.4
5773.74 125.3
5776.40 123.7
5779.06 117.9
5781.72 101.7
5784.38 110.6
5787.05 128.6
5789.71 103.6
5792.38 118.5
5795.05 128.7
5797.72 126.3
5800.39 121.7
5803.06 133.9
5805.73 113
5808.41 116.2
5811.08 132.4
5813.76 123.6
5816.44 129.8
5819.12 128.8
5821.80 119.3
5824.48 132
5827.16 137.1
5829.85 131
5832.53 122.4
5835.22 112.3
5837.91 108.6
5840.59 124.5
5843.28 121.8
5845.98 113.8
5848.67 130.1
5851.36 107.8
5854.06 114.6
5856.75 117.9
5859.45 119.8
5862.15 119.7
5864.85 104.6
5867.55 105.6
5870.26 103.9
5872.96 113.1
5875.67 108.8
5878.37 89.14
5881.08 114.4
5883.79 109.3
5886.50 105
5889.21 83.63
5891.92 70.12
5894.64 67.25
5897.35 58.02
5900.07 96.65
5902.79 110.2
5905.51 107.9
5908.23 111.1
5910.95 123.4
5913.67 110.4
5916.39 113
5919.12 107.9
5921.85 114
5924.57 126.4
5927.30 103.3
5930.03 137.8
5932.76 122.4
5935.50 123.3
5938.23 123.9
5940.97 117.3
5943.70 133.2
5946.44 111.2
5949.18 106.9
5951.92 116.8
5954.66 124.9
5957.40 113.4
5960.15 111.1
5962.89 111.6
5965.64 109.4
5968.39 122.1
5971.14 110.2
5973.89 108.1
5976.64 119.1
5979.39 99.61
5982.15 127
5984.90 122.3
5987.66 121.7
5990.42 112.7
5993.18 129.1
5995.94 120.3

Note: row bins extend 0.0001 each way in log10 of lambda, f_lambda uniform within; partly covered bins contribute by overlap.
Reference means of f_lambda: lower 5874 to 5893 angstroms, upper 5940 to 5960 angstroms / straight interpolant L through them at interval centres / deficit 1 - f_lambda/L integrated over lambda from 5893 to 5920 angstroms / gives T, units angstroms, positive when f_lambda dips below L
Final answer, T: 1.2 angstroms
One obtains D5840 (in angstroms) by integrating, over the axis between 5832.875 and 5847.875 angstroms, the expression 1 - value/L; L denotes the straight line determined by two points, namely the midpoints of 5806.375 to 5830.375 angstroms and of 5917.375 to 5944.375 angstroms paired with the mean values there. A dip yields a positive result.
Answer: 1.0 angstroms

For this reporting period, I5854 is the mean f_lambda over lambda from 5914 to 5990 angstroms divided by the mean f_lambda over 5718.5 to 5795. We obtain 1.04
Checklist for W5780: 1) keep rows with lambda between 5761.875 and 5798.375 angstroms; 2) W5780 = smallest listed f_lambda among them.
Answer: 90.81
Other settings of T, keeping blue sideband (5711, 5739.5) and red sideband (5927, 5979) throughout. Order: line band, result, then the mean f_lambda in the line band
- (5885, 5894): 2.25 angstroms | 85.1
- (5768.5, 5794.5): -2.07 angstroms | 116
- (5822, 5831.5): -1.87 angstroms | 131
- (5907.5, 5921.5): 0.19 angstroms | 113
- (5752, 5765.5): -0.29 angstroms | 108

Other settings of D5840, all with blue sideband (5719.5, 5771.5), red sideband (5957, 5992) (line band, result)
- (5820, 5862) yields -3.4 angstroms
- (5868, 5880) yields 0.9 angstroms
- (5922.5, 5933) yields -0.8 angstroms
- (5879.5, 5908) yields 5.0 angstroms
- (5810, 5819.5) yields -1.5 angstroms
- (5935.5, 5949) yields -0.8 angstroms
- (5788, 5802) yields -1.2 angstroms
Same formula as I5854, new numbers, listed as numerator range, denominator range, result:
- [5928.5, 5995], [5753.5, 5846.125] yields 0.99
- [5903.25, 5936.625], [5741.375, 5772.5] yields 1.04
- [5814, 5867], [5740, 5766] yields 1.09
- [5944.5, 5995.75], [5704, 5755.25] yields 1.10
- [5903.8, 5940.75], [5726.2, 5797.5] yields 1.05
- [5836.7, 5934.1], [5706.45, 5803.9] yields 0.97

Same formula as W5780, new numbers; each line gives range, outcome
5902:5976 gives 103.3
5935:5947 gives 111.2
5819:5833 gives 119.3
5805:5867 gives 104.6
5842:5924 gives 58.02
